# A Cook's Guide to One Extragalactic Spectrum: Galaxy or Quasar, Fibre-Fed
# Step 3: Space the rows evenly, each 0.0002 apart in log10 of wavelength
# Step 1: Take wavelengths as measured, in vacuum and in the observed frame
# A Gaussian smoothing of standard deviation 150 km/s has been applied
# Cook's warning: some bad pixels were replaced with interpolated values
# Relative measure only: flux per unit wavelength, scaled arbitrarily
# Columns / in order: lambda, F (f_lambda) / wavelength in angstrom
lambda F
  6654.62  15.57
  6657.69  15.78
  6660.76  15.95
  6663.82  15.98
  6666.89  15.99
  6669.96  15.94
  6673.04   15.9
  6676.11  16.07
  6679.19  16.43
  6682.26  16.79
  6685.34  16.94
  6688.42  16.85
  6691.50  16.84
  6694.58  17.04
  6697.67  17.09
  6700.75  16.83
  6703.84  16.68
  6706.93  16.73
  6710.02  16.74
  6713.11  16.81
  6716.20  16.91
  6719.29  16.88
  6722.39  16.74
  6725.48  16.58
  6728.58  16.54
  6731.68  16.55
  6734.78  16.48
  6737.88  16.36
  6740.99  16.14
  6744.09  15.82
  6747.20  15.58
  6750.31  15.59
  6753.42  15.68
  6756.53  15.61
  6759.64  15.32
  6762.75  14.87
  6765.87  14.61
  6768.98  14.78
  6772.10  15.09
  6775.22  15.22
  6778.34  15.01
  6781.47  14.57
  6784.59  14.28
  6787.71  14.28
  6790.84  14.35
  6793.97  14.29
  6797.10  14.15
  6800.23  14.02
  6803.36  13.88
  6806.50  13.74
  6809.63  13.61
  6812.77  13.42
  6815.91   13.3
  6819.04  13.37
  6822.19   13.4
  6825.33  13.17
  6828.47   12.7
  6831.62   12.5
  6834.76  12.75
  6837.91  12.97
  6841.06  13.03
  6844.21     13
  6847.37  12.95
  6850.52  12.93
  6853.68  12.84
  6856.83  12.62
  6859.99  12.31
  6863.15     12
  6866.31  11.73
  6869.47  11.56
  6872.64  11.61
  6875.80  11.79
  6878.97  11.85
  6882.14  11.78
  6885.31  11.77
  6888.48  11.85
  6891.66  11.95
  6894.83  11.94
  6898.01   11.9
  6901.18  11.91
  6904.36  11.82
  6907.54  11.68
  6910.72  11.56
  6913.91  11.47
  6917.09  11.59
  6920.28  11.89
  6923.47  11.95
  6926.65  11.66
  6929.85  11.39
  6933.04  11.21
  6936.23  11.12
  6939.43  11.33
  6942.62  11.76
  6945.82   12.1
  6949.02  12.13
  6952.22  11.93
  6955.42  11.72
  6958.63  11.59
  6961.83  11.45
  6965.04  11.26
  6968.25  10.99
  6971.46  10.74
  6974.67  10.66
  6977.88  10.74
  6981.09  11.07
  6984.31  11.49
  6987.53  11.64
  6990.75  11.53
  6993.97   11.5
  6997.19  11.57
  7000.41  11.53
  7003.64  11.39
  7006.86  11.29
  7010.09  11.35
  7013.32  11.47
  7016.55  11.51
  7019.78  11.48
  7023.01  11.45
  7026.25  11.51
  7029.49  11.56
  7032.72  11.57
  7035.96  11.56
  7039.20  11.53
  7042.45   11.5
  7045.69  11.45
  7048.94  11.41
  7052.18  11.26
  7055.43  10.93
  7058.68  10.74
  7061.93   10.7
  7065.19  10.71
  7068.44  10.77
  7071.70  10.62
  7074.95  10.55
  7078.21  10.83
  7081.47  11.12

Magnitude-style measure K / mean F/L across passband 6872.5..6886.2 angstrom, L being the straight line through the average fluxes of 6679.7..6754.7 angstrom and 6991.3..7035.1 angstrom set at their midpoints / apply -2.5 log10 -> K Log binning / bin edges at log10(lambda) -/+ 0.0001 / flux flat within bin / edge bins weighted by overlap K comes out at 0.17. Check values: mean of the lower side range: 16.6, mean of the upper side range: 11.5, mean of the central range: 11.8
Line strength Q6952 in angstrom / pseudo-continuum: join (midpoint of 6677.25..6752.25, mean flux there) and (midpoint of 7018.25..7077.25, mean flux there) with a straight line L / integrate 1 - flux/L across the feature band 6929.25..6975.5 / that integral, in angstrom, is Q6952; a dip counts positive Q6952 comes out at 4.7 angstrom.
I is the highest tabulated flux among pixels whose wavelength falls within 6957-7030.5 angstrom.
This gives 11.64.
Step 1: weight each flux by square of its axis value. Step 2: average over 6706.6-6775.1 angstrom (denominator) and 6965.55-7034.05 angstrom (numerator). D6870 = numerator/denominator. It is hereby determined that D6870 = 0.76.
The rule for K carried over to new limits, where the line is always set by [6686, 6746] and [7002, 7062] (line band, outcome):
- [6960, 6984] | 0.13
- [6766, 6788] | 0.06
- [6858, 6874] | 0.19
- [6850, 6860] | 0.13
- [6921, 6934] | 0.13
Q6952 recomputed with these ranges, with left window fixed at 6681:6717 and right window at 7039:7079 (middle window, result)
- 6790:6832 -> 4.05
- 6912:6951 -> 4.25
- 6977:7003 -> 1.51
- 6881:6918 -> 4.93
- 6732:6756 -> 0.23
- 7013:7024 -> 0.16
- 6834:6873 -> 4.98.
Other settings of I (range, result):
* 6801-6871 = 13.88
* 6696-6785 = 17.09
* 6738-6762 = 16.14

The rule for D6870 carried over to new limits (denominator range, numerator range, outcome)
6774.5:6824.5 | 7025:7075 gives 0.86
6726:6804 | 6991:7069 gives 0.81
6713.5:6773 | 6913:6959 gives 0.77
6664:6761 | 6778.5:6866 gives 0.84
